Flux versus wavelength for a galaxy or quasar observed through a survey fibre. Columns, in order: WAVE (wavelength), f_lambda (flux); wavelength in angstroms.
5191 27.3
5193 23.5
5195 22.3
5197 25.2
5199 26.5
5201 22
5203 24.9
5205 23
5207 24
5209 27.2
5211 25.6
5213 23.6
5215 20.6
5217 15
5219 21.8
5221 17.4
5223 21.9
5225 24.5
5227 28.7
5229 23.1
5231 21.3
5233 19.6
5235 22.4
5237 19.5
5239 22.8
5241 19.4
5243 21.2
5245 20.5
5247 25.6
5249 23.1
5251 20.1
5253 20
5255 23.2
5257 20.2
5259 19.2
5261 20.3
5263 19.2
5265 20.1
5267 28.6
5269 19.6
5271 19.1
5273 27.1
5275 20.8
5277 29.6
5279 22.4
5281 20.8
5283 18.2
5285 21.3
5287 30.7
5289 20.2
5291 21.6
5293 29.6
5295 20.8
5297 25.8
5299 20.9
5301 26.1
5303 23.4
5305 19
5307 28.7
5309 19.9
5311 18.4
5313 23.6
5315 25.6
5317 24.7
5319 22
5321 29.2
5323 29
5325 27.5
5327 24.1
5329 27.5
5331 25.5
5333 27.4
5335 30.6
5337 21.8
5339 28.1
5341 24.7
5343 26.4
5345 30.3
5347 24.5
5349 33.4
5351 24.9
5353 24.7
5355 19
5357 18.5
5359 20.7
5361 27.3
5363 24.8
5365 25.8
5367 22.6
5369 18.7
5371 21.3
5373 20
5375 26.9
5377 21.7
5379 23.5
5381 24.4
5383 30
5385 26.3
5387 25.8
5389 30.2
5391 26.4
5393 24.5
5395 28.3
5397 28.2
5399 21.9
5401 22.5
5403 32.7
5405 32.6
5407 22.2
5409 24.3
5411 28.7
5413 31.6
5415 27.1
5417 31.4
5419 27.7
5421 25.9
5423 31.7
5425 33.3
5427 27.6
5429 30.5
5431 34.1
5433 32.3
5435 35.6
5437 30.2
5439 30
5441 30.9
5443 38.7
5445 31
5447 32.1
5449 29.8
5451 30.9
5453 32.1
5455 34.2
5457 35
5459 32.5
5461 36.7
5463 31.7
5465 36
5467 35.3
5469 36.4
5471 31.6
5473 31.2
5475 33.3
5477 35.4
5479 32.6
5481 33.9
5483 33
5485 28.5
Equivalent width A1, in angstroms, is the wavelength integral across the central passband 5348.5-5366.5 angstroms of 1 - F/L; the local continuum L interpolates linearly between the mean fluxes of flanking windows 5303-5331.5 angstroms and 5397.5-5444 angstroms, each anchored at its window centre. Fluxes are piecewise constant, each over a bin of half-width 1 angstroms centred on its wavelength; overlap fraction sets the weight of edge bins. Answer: 1.7 angstroms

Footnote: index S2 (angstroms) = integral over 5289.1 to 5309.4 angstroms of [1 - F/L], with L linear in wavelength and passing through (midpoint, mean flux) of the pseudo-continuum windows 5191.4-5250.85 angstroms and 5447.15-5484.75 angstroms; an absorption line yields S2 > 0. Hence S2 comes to 1.9 angstroms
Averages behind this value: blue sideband 22.6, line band 23.5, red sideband 33.3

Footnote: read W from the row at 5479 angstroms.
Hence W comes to 32.6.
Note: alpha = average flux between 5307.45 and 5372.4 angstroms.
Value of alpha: 24.8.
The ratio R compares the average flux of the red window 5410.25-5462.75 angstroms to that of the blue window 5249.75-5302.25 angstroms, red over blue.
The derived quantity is 1.40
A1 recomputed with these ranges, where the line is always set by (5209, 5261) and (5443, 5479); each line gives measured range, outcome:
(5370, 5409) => 5.23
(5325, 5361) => 2.26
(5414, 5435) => 0.73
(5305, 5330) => 1.16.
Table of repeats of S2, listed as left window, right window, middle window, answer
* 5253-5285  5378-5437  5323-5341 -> -1.32 angstroms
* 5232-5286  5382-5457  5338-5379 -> 3.60 angstroms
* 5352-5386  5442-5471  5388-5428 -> -0.05 angstroms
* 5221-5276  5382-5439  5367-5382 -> 2.66 angstroms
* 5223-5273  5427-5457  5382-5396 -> 0.97 angstroms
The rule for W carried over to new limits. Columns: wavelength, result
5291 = 21.6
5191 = 27.3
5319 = 22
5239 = 22.8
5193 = 23.5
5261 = 20.3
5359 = 20.7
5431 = 34.1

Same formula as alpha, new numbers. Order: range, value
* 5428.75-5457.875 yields 32.5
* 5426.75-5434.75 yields 31.9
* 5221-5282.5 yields 22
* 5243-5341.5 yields 23.5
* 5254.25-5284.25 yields 21.9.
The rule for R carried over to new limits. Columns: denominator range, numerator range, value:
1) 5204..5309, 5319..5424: 1.16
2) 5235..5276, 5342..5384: 1.13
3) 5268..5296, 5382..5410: 1.17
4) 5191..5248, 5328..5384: 1.09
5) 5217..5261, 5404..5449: 1.41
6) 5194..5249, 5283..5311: 1.03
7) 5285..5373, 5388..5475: 1.25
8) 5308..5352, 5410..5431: 1.15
